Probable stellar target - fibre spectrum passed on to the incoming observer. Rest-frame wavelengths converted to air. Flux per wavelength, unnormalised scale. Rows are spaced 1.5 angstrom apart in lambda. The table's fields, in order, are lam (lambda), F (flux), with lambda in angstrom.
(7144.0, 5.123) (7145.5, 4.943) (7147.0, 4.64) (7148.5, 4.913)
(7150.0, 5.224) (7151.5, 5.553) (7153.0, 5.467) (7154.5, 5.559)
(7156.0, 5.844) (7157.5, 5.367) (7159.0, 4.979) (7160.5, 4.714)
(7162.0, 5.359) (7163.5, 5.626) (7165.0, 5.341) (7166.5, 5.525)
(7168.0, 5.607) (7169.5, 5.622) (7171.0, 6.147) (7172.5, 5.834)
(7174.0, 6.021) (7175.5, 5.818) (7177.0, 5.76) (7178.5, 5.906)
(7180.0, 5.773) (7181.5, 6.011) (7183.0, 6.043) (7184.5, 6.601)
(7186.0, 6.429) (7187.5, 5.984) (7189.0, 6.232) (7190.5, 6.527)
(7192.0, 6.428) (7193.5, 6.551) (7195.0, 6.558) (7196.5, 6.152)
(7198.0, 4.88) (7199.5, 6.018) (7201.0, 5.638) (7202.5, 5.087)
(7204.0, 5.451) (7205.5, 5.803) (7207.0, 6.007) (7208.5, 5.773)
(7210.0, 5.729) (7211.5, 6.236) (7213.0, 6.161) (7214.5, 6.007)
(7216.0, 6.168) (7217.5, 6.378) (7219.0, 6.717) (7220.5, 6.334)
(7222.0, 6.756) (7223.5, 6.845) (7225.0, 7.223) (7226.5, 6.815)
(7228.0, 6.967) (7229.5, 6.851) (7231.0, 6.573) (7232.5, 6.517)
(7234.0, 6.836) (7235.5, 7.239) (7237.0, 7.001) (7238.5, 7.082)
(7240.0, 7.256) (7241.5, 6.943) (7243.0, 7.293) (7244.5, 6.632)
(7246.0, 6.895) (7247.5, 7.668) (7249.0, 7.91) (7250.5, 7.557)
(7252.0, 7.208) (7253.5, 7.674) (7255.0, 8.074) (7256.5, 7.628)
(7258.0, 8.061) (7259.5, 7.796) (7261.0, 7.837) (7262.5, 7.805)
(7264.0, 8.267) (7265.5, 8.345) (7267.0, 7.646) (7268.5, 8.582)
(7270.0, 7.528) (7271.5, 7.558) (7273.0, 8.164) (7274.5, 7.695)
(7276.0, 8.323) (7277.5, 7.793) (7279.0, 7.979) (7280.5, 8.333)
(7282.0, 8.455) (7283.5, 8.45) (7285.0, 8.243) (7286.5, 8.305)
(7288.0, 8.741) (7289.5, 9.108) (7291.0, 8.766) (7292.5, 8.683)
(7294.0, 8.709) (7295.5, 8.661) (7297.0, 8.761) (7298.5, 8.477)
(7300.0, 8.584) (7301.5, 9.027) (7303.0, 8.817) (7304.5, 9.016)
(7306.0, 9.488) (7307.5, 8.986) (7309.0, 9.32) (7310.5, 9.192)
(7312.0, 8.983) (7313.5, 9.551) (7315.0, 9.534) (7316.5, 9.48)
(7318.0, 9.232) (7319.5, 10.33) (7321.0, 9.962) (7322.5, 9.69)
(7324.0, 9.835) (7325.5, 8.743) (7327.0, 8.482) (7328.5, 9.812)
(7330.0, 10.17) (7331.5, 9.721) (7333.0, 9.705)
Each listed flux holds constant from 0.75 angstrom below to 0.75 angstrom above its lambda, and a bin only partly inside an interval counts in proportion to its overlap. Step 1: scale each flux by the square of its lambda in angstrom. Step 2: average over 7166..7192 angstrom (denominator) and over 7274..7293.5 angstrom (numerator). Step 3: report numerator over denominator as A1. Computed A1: 1.4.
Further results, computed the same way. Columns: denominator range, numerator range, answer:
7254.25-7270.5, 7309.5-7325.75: 1.21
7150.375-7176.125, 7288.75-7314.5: 1.68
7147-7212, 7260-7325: 1.56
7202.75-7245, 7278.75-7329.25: 1.41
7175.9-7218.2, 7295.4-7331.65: 1.59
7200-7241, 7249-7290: 1.27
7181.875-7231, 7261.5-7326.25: 1.43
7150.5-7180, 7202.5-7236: 1.16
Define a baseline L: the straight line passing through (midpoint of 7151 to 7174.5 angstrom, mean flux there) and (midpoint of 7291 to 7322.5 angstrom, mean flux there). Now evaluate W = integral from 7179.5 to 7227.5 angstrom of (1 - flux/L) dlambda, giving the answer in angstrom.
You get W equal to 2.71 angstrom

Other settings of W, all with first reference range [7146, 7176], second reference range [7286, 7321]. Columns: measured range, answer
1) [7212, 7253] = 2.1 angstrom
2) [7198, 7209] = 1.5 angstrom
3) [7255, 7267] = 0.0 angstrom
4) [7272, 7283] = 0.4 angstrom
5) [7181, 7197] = -0.4 angstrom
